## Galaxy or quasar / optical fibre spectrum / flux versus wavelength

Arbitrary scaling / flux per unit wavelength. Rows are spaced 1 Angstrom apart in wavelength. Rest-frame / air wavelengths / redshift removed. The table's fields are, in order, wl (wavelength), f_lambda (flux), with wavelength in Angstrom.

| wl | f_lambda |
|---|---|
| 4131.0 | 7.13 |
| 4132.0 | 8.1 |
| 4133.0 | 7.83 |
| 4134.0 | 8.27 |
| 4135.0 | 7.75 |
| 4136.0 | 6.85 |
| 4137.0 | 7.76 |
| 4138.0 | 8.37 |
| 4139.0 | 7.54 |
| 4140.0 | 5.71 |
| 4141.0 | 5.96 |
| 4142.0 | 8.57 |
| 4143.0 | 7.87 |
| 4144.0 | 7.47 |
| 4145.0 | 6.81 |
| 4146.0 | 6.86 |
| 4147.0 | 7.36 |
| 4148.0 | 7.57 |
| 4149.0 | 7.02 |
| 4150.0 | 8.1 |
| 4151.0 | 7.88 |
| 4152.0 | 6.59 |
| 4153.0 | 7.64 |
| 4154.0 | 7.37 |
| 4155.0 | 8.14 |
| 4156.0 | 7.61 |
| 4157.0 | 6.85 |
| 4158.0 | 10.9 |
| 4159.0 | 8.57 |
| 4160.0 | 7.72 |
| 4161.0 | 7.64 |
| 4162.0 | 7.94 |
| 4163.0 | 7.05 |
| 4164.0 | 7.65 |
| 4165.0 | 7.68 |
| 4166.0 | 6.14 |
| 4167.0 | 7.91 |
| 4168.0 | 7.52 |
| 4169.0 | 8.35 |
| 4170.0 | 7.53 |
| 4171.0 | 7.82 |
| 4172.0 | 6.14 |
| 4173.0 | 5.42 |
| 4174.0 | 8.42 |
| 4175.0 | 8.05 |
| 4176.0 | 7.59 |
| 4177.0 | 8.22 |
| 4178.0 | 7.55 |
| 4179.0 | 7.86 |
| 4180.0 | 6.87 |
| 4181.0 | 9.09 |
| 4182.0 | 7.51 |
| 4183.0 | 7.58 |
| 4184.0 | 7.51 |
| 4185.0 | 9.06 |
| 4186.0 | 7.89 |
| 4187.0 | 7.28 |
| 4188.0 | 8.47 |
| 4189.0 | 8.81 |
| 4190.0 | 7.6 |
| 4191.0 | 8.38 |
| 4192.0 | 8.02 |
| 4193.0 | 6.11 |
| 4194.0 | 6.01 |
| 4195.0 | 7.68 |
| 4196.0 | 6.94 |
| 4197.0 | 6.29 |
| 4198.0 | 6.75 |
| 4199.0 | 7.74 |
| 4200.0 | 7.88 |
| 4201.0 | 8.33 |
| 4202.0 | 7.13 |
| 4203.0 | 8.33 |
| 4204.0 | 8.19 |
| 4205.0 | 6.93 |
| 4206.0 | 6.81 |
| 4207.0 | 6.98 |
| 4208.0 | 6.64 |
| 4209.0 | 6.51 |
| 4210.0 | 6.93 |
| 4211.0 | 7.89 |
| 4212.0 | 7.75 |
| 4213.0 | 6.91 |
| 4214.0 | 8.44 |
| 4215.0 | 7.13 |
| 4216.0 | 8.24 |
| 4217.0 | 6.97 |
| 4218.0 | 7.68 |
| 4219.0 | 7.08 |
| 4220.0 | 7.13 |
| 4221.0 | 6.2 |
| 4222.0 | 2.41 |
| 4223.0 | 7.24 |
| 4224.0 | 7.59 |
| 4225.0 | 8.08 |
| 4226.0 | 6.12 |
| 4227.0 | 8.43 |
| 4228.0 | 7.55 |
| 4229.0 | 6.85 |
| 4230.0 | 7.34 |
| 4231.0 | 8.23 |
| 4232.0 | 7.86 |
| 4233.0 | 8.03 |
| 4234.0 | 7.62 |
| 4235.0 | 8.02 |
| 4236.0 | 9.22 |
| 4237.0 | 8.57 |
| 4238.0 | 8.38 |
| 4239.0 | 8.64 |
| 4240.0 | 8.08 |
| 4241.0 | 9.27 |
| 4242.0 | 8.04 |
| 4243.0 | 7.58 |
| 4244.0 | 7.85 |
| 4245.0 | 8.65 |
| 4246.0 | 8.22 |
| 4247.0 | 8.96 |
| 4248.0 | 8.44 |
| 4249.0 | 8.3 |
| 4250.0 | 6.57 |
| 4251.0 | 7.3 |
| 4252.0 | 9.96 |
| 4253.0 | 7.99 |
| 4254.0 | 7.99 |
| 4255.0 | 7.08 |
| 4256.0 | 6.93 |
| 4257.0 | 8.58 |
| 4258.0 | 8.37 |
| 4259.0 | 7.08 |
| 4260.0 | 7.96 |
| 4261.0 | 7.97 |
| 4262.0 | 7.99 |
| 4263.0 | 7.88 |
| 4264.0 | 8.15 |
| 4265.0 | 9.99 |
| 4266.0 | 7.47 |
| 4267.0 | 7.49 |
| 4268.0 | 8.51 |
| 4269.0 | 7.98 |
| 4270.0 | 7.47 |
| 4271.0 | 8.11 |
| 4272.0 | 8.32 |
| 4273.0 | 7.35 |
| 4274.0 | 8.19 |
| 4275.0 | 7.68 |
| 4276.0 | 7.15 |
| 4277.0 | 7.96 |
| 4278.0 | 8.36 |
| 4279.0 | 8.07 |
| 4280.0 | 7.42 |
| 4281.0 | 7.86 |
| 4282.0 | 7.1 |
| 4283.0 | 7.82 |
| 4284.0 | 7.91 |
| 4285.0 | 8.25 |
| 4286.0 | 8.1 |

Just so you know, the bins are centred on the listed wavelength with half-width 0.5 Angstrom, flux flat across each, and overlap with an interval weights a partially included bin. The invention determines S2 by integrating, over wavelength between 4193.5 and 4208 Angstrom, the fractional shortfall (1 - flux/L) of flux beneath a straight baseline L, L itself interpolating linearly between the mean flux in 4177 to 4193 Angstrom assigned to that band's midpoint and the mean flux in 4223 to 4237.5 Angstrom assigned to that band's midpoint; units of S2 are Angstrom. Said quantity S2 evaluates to 1.1 Angstrom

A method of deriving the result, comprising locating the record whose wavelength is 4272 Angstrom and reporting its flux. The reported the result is 8.32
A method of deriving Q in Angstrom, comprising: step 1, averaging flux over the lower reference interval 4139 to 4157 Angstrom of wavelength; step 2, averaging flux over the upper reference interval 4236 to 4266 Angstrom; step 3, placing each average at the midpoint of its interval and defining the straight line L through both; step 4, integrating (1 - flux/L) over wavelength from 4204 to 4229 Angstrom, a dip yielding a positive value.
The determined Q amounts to 2.5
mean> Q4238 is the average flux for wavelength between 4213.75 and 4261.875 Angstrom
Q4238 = 7.75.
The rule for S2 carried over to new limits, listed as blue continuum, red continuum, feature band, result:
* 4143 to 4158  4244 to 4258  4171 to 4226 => 2.9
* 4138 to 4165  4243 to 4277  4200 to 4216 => 0.7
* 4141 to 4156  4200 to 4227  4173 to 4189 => -1.2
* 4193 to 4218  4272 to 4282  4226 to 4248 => -1.8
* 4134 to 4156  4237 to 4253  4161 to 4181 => 0.4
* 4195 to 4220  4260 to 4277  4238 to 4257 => -0.9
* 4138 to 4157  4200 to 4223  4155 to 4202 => -2.6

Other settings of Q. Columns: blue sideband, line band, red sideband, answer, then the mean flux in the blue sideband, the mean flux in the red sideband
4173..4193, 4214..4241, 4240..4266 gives 1.6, 7.88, 8.11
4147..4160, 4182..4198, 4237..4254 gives 0.9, 7.83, 8.27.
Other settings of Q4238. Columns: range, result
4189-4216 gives 7.36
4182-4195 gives 7.72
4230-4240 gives 8.23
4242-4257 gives 8.01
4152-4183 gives 7.67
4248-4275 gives 7.96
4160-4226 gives 7.4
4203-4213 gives 7.22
